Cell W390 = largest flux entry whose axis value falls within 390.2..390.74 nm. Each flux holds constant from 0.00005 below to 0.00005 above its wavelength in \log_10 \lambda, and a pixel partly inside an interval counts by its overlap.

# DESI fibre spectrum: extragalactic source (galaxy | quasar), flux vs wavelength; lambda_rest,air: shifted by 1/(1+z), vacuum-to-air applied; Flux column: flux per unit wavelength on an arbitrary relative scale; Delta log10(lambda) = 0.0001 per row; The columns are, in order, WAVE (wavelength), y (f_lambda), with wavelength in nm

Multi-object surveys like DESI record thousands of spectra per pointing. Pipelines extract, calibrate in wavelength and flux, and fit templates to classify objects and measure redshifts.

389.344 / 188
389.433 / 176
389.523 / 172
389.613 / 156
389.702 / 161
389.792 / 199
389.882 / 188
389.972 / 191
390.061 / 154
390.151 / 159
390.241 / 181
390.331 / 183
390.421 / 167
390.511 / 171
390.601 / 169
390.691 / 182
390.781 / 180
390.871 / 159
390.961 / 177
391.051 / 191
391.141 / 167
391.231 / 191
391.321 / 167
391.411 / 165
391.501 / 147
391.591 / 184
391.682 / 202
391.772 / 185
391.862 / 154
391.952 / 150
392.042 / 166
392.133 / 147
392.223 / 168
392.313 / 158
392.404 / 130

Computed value 183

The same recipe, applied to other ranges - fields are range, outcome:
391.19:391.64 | 191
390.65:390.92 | 182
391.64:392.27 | 202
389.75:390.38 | 199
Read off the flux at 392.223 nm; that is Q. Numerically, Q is 168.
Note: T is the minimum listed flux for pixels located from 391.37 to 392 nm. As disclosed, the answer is 147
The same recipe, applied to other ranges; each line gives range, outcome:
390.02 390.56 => 154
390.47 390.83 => 169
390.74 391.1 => 159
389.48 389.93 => 156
